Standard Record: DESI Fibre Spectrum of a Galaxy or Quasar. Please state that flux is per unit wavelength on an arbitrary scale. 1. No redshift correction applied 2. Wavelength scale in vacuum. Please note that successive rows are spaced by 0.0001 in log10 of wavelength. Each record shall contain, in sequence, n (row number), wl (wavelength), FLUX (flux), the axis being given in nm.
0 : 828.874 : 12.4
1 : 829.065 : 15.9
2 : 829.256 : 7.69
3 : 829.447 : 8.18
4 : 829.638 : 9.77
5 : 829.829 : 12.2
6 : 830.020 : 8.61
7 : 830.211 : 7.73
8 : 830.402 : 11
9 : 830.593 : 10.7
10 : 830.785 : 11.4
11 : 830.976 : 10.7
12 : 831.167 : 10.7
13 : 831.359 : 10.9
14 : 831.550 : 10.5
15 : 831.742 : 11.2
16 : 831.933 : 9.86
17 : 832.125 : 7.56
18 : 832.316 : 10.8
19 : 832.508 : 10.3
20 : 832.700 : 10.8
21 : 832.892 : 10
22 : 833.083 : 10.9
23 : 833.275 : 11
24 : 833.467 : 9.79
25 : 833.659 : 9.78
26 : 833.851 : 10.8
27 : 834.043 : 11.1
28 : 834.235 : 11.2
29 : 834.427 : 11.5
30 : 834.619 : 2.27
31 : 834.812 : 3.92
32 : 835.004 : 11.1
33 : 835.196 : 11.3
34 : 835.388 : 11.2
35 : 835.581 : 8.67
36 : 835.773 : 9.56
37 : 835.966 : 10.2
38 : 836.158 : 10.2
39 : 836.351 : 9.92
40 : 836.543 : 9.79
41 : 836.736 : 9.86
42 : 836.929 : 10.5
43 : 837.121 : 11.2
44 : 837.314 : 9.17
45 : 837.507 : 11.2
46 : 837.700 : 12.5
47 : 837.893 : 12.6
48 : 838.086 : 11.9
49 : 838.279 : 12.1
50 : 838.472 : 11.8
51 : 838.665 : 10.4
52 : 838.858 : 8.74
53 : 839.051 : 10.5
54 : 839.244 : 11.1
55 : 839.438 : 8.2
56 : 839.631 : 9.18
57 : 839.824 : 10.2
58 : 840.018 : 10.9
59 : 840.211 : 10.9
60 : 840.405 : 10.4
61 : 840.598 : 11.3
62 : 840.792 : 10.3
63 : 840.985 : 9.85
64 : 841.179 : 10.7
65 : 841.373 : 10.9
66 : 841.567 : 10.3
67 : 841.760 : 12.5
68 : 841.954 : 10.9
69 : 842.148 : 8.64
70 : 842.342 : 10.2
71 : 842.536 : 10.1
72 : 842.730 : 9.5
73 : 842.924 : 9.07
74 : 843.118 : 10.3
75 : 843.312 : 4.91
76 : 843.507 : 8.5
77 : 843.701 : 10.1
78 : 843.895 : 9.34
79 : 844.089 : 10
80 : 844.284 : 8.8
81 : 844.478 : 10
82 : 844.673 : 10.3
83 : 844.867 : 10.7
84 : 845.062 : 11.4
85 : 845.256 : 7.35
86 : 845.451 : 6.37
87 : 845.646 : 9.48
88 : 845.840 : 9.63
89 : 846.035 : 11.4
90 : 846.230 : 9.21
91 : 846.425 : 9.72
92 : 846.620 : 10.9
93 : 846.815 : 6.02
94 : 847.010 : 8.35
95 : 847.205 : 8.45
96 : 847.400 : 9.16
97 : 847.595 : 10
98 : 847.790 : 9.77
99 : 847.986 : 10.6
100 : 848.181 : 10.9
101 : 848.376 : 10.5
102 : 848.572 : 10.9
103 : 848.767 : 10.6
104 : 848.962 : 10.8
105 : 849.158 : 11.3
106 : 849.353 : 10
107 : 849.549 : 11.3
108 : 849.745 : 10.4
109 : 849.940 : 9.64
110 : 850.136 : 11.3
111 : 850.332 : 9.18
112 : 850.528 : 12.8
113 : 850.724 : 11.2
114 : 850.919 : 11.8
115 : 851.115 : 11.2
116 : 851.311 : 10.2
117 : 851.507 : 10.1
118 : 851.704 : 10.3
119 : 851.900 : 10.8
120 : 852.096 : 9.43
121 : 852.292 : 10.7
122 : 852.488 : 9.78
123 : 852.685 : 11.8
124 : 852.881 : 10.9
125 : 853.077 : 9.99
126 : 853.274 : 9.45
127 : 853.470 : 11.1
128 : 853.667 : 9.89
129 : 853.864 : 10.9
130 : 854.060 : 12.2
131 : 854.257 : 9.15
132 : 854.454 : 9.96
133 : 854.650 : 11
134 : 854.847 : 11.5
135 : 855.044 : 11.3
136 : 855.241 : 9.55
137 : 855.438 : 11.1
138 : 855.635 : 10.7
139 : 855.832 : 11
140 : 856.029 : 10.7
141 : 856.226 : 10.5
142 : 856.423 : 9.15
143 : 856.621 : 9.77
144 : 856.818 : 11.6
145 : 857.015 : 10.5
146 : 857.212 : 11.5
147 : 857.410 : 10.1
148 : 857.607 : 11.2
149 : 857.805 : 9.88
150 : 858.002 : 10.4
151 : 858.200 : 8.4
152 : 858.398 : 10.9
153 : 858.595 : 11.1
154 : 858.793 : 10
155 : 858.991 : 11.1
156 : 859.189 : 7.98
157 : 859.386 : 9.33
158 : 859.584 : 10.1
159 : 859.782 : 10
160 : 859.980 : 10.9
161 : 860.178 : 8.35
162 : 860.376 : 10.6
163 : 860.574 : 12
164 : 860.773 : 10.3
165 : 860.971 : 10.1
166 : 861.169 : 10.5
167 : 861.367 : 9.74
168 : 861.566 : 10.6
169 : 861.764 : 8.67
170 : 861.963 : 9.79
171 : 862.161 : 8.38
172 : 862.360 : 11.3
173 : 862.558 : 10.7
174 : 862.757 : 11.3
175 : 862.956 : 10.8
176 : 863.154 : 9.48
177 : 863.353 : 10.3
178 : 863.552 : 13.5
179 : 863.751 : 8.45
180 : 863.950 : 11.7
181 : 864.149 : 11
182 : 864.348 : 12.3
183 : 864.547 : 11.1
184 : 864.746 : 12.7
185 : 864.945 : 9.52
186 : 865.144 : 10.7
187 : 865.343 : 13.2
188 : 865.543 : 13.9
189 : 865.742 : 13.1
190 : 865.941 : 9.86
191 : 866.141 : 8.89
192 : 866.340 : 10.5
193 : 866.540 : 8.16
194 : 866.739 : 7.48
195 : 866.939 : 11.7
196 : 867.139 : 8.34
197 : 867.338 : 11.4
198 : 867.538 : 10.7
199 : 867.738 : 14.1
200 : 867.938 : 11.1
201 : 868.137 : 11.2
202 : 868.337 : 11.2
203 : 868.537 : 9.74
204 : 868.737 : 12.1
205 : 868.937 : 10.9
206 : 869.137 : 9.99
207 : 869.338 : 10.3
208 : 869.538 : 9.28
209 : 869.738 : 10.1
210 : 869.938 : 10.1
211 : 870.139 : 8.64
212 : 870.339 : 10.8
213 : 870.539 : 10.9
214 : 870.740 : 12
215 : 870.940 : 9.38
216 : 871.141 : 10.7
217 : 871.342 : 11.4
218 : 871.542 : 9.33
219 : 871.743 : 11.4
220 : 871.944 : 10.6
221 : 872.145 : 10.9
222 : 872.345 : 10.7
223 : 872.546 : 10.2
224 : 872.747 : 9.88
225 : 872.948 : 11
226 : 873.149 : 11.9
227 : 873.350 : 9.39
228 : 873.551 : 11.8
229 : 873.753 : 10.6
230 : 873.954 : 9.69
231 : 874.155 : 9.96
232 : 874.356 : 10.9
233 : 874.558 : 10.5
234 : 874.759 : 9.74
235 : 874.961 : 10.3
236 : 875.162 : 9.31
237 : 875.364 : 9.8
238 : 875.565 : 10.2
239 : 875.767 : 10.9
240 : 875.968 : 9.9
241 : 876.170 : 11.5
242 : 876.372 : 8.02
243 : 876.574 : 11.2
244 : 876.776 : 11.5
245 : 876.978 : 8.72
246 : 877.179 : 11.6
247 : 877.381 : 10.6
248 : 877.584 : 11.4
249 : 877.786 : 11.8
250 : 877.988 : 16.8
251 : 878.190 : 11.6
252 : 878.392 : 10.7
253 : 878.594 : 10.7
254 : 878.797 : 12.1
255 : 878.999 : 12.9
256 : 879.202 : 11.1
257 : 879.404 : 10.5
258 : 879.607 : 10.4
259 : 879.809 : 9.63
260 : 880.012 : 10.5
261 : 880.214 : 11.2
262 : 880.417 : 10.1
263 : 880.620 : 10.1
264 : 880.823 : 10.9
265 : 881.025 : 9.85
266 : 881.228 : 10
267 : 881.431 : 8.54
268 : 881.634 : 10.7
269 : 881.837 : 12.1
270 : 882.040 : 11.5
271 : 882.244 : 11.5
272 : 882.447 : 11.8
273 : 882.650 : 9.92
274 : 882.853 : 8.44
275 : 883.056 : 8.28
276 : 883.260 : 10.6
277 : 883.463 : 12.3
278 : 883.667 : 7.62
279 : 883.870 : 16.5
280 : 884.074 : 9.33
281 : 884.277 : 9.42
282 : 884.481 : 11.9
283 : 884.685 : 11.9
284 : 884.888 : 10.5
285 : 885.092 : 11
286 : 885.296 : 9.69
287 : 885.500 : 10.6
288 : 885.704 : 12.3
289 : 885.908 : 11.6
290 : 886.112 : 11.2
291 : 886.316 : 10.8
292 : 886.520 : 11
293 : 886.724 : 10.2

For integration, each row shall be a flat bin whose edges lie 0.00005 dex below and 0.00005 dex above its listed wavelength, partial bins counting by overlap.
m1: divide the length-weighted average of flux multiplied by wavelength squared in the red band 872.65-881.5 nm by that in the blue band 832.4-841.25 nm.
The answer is 1.15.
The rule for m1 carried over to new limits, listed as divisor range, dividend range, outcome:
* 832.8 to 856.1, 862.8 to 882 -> 1.13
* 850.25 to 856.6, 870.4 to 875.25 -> 1.04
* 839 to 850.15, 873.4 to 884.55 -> 1.17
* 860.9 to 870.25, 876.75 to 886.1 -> 1.07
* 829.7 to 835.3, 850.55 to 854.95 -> 1.12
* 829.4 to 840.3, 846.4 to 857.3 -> 1.07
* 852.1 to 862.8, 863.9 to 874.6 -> 1.06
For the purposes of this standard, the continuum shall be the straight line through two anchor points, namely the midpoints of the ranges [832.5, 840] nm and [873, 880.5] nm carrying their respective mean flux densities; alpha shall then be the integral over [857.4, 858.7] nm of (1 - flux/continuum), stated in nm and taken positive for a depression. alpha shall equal 0.03 nm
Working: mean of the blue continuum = 10.2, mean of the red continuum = 10.8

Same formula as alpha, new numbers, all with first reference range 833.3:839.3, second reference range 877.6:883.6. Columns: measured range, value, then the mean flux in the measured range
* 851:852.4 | 0.005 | 10.4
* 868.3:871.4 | 0.083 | 10.4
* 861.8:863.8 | 0.042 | 10.4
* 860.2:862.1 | 0.081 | 10.1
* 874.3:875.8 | 0.091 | 10.2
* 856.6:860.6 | 0.114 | 10.3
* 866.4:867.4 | 0.122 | 9.38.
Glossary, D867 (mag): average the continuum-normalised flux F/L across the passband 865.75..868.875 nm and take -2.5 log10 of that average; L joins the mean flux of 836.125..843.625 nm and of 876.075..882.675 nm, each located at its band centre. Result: 0.02 mag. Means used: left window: 10.3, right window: 11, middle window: 10.5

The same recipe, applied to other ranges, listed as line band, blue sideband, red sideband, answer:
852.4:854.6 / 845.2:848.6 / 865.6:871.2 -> -0.083 mag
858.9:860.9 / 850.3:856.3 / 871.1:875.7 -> 0.056 mag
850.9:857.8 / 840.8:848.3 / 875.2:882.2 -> -0.065 mag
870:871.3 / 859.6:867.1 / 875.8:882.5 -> 0.031 mag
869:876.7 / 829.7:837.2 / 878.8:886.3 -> 0.026 mag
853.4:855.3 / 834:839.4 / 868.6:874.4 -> -0.034 mag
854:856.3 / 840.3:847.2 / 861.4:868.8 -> -0.048 mag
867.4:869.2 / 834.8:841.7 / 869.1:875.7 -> -0.089 mag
